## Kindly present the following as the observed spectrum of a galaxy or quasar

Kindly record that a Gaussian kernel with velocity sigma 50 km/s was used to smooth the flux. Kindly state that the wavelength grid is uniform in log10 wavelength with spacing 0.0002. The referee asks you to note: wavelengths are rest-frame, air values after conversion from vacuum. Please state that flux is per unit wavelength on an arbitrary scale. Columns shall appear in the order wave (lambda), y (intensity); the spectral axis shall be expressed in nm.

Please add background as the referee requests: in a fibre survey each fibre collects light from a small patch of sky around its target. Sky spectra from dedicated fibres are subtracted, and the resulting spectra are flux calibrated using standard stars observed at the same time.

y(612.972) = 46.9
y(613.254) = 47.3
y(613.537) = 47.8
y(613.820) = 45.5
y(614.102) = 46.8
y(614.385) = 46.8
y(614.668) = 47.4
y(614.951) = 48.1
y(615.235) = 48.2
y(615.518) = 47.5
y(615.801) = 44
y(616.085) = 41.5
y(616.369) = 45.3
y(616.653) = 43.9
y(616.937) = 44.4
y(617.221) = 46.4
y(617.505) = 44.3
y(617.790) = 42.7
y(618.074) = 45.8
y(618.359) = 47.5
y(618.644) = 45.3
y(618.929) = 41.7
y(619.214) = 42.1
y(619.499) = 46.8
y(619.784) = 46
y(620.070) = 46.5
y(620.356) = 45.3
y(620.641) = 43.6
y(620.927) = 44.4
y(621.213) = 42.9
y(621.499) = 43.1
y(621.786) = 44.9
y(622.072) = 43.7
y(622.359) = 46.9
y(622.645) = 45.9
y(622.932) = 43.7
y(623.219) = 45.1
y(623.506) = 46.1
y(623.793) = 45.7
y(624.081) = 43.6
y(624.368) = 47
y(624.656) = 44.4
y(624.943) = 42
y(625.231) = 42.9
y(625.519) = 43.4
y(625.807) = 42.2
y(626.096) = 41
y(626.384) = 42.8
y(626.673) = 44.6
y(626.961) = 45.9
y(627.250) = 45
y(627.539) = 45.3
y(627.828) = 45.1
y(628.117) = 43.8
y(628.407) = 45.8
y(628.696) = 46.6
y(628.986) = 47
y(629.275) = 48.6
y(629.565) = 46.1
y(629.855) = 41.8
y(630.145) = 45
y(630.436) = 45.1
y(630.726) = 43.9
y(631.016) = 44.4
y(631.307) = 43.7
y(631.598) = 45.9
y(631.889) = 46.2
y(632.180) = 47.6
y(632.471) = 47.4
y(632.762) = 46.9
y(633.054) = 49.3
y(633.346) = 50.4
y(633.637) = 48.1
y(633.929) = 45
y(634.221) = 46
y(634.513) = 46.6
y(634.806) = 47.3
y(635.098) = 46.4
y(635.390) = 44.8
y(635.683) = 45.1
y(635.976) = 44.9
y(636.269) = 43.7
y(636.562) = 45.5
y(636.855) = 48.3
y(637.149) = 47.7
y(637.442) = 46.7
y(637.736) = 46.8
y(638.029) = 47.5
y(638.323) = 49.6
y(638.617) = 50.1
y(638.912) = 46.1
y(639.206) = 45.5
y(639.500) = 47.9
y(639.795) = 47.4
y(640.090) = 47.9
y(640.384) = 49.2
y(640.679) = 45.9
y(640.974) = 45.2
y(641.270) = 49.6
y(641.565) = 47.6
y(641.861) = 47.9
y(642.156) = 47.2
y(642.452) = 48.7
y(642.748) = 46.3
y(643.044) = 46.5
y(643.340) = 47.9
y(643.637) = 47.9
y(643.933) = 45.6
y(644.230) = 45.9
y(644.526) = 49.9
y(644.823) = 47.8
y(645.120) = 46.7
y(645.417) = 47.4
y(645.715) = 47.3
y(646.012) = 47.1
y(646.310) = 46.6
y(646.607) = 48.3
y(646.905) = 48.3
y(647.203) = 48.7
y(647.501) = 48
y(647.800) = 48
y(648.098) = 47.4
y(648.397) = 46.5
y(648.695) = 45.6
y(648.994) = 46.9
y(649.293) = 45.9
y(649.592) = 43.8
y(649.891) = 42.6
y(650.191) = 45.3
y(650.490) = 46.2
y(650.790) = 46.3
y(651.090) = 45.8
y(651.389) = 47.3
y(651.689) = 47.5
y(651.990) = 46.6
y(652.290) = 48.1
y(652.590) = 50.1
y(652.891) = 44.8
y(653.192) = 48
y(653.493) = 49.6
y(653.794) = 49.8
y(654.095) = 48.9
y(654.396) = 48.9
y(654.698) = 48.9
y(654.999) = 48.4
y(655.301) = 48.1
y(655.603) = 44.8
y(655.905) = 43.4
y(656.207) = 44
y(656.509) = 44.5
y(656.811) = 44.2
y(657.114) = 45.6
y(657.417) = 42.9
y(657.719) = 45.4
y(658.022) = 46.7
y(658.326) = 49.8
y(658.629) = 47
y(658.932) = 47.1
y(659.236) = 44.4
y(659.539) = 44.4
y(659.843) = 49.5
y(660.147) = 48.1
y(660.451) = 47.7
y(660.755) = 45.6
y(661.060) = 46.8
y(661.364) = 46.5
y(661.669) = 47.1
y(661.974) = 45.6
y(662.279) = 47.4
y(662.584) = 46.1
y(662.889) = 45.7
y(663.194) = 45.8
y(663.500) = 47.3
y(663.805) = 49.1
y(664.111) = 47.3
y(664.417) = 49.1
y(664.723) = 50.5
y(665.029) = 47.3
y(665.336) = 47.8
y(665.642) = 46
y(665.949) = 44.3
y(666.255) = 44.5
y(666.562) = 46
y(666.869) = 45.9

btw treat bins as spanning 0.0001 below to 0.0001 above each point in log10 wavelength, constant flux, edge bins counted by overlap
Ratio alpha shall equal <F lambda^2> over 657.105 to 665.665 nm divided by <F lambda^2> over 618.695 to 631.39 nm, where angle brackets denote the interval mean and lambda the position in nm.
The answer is 1.18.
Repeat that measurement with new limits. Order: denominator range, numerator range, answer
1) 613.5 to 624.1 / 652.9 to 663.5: 1.17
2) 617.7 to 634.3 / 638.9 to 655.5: 1.12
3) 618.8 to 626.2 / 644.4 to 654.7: 1.16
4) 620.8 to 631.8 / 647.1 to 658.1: 1.13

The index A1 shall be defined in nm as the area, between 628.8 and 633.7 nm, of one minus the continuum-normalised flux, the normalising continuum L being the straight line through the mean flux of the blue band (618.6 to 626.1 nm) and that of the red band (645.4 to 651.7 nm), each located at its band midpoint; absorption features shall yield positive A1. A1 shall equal -0.13 nm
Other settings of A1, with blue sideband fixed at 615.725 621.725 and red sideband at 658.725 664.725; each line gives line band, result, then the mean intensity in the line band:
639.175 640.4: -0.051 nm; 47.6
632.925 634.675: -0.085 nm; 47.5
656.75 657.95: 0.052 nm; 44.7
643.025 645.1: -0.065 nm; 47.4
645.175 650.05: -0.066 nm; 46.8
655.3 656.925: 0.073 nm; 44.6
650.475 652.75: -0.045 nm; 47.3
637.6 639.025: -0.077 nm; 48.1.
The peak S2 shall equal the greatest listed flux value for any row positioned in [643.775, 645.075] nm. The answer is 49.9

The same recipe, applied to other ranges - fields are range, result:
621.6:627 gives 47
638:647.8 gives 50.1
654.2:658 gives 48.9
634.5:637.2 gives 48.3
